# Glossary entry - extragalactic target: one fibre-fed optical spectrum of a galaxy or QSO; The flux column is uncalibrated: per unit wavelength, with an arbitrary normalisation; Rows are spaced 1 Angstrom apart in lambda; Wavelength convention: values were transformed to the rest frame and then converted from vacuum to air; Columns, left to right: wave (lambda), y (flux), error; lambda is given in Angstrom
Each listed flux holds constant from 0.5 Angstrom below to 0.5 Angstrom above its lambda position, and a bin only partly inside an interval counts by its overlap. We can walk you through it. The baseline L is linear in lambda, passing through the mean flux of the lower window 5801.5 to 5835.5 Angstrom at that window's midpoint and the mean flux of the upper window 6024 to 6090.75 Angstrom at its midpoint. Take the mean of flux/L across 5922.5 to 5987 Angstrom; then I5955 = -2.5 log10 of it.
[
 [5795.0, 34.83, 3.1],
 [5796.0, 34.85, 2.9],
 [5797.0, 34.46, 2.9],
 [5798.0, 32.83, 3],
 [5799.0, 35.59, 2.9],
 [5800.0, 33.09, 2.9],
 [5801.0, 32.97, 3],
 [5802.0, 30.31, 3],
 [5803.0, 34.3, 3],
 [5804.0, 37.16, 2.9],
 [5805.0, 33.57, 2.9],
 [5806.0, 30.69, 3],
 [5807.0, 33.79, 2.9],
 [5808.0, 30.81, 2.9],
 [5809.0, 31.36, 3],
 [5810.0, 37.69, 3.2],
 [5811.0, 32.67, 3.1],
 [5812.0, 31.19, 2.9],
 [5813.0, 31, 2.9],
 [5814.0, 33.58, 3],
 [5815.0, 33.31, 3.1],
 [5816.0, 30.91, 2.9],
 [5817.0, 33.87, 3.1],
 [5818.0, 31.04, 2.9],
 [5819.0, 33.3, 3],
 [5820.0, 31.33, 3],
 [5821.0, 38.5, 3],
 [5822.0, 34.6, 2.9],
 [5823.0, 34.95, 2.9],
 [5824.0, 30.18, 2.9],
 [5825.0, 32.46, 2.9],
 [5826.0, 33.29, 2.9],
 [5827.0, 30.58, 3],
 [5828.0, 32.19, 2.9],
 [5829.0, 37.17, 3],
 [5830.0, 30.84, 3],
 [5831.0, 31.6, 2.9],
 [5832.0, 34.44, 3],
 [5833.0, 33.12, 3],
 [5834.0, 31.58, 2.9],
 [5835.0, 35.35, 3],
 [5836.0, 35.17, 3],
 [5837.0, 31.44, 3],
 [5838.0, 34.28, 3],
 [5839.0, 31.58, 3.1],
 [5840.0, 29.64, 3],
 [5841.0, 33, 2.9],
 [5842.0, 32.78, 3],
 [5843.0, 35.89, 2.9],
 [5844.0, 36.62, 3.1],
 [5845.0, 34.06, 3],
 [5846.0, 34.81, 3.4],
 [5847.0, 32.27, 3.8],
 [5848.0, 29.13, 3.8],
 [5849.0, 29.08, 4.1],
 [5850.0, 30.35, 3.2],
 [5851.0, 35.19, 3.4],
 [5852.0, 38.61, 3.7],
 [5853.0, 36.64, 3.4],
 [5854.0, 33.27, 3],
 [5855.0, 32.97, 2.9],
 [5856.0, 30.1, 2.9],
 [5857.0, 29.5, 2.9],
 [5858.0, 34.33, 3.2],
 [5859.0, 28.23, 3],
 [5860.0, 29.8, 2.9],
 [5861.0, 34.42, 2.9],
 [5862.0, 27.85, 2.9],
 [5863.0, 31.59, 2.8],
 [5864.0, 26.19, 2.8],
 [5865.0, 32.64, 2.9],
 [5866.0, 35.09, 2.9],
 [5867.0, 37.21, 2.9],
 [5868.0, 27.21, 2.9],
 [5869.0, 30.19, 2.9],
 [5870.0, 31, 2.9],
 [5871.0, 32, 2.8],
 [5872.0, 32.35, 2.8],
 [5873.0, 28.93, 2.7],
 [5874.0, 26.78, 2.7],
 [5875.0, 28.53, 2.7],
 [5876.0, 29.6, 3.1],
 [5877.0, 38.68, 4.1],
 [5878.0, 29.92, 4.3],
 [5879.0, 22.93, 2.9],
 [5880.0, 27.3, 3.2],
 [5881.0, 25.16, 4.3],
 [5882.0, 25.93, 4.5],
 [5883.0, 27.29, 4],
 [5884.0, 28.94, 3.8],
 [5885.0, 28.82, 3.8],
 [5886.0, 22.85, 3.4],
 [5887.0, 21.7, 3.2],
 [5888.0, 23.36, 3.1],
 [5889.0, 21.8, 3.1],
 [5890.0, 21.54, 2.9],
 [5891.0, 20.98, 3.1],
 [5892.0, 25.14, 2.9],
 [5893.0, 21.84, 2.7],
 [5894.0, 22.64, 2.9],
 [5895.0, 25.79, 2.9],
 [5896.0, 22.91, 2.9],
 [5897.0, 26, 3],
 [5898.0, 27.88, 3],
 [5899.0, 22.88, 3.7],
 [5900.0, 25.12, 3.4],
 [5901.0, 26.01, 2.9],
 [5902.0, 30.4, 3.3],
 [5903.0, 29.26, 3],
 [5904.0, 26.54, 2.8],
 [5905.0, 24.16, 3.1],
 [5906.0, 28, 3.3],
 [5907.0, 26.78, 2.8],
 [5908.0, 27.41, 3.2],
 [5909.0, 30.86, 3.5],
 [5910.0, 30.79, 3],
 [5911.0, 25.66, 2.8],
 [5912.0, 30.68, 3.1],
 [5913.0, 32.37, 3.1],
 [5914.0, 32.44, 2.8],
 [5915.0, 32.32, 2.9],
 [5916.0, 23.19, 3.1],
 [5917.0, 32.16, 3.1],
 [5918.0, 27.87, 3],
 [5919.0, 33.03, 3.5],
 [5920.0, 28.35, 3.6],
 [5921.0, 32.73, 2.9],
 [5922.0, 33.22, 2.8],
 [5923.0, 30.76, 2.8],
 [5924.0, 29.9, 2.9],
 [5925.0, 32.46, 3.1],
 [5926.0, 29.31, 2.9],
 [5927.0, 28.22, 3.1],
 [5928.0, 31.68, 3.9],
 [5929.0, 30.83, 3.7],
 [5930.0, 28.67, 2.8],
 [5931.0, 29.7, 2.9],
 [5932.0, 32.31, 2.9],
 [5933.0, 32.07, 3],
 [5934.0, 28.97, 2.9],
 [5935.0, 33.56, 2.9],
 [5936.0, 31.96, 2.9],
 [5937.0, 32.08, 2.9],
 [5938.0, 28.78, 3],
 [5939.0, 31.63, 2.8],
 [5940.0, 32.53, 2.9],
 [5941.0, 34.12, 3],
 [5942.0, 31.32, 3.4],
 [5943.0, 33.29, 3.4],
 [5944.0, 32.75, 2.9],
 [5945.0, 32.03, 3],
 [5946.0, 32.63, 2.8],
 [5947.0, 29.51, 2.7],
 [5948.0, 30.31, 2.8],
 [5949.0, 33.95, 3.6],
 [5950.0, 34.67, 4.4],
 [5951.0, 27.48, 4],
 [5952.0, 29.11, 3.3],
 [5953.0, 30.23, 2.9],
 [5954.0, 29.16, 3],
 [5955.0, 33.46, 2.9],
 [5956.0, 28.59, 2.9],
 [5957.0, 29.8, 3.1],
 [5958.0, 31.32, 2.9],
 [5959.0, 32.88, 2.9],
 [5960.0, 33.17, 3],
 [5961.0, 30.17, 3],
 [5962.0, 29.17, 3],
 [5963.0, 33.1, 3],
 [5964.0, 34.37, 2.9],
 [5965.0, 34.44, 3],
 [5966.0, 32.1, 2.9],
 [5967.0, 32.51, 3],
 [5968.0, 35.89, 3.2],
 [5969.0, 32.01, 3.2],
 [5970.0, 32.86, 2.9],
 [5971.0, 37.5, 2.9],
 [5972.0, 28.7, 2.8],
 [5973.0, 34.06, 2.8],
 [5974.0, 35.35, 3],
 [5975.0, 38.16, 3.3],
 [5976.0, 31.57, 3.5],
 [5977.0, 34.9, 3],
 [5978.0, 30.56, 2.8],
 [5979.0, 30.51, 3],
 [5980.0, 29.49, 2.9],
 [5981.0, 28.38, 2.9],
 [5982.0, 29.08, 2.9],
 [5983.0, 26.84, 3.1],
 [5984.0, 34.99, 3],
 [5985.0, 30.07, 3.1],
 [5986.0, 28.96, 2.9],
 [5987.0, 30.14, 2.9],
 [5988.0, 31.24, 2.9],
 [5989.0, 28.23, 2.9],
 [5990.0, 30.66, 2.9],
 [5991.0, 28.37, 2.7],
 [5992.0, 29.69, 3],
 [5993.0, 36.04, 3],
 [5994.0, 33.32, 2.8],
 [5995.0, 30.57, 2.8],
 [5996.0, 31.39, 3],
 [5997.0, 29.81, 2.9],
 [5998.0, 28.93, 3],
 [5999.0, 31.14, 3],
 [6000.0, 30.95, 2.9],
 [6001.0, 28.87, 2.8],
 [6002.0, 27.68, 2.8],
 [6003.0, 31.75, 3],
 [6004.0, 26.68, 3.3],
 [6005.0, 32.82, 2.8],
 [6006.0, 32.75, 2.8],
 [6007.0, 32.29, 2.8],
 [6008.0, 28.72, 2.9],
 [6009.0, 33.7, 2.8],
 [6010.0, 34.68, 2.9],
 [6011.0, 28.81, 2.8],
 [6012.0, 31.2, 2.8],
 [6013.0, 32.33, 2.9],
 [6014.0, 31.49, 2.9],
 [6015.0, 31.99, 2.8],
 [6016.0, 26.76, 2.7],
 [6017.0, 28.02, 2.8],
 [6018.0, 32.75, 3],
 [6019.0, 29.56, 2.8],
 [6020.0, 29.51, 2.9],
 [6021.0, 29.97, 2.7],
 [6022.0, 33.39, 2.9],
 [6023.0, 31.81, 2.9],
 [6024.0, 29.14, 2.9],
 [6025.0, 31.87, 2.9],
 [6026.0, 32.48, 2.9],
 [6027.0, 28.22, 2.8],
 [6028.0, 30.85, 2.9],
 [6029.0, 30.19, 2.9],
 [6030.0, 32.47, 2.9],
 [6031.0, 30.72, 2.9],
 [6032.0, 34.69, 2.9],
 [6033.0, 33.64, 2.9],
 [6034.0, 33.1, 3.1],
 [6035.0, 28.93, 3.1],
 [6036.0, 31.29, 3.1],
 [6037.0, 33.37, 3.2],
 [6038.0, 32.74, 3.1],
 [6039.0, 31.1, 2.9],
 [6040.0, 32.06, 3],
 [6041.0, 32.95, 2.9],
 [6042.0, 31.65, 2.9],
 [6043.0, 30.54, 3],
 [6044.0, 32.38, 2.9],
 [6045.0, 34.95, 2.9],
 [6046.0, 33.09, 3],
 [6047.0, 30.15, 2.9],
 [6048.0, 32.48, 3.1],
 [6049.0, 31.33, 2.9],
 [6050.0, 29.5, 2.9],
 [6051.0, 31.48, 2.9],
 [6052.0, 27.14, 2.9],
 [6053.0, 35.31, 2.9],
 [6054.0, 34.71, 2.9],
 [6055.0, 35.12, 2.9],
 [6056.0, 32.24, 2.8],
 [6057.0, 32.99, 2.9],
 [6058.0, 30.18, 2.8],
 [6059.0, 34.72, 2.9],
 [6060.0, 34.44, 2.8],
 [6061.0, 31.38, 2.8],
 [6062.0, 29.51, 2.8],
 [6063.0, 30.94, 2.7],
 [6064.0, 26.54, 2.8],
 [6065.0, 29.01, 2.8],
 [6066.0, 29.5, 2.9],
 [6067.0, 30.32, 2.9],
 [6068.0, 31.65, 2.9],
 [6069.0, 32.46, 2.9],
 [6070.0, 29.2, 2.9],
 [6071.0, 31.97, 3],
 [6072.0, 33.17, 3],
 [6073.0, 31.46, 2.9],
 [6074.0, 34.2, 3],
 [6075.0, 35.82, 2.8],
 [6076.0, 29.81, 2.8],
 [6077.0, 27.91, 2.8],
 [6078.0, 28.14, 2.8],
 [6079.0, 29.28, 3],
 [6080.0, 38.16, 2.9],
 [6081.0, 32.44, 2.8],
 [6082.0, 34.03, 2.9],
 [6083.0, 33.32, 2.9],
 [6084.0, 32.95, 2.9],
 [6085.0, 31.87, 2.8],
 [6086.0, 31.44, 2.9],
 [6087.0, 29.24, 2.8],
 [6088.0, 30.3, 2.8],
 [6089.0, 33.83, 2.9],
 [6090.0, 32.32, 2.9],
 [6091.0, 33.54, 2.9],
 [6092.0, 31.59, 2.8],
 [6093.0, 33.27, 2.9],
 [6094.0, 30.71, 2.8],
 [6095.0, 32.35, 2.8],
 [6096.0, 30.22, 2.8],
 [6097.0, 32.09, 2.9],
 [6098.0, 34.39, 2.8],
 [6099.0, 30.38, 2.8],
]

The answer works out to 0.03 mag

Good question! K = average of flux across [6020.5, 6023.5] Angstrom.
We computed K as 31.7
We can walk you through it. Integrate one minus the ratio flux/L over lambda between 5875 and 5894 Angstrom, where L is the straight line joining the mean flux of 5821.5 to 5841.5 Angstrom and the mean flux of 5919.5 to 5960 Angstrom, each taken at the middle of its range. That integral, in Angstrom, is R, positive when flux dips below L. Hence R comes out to 3.7 Angstrom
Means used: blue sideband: 32.9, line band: 25.8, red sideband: 31.2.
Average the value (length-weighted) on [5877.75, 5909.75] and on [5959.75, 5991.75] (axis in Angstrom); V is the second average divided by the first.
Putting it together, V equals 1.2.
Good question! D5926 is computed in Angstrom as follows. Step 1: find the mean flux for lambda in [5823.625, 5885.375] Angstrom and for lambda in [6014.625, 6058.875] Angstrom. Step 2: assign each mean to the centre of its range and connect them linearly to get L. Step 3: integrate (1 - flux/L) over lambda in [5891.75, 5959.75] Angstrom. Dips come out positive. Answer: 4.1 Angstrom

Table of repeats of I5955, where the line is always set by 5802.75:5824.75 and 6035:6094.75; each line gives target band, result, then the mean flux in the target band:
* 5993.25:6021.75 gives 0.05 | 30.7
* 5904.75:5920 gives 0.12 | 29.2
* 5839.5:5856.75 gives -0.01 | 33.1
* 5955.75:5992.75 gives 0.02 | 31.7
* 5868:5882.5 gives 0.13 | 29.2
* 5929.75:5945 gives 0.03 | 31.6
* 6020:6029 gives 0.04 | 30.8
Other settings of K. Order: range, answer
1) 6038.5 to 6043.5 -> 31.7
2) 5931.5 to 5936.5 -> 31.8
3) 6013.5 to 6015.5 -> 31.7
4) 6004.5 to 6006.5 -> 32.8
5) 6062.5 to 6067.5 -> 29.3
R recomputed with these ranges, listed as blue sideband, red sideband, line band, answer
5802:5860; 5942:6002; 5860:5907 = 7.2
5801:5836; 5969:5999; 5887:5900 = 3.5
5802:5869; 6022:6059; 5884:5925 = 6.6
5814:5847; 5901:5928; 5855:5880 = 0.8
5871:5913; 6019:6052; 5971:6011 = -1.5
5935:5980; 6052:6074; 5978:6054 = 2.0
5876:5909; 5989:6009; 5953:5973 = -2.1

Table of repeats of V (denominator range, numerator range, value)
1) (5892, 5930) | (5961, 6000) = 1.12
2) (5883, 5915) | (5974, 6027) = 1.17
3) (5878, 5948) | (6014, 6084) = 1.11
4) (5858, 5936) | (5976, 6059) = 1.09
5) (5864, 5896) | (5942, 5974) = 1.17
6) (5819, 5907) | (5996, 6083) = 1.04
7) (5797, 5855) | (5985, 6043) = 0.93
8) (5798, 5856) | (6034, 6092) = 0.96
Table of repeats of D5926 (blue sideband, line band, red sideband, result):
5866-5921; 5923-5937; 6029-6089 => -1.1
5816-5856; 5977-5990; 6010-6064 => 0.8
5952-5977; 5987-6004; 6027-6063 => 1.0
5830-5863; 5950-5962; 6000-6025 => 0.3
